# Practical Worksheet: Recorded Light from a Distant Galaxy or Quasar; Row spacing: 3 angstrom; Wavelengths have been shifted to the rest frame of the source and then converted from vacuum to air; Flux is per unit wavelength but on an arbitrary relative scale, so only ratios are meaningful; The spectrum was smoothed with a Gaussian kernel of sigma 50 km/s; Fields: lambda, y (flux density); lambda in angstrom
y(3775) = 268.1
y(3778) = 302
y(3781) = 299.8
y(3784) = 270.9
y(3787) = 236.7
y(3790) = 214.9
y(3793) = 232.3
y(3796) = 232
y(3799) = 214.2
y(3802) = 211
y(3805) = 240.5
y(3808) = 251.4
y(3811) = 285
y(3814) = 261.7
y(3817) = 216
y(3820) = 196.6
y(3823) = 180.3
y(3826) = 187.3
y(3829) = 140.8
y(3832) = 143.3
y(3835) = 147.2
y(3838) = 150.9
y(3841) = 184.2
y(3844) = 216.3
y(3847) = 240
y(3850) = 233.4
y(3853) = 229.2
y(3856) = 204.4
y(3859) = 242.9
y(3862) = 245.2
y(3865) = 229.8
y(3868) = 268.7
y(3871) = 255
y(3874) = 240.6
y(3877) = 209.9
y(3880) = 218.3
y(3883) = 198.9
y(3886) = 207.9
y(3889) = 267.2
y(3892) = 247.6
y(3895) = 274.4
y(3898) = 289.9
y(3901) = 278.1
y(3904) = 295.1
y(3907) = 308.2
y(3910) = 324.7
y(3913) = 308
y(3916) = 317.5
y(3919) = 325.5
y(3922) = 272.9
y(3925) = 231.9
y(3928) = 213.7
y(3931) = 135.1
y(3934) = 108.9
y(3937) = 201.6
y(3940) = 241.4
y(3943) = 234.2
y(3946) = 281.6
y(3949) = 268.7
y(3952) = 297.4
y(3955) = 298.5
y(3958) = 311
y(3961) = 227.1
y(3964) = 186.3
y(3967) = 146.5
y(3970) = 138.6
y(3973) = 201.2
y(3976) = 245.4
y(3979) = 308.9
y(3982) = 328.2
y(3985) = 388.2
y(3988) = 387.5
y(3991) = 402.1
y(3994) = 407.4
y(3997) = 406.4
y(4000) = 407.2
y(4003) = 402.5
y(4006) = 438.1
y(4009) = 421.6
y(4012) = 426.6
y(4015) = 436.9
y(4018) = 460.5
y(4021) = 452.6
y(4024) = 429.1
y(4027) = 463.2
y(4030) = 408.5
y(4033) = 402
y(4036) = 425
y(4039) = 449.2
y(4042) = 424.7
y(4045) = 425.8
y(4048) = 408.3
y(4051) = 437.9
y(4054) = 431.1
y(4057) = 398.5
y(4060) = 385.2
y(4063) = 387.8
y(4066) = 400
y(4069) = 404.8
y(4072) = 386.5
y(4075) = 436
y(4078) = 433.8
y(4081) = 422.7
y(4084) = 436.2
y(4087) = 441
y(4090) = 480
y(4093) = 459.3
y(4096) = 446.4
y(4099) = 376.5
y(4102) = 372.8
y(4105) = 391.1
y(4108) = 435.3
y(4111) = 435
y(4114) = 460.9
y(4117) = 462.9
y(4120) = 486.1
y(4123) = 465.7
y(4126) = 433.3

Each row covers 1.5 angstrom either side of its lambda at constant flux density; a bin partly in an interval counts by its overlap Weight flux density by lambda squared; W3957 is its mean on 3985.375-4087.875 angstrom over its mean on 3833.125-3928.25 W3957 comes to 1.8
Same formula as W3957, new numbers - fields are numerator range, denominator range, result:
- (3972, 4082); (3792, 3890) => 2.04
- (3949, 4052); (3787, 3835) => 1.89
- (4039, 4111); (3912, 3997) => 1.66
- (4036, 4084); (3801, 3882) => 2.15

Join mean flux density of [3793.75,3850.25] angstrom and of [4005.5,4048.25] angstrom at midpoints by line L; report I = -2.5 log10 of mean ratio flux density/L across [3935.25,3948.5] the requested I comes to 0.38 mag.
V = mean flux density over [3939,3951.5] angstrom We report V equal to 260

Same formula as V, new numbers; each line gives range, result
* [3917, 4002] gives 273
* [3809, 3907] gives 226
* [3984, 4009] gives 406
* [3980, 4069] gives 414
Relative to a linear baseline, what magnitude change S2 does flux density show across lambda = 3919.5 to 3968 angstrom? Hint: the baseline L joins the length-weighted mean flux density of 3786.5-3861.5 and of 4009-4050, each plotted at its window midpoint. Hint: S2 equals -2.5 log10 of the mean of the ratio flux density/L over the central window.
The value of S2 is 0.42 mag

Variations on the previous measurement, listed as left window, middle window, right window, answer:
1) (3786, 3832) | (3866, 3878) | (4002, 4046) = 0.15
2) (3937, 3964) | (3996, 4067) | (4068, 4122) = -0.19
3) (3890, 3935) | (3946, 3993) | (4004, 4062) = 0.23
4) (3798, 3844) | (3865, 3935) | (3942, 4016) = 0.03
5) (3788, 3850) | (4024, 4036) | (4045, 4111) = -0.12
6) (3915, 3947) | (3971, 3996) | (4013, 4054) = 0.02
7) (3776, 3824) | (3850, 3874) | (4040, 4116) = 0.18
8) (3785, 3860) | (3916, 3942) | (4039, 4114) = 0.32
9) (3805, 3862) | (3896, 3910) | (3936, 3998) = -0.20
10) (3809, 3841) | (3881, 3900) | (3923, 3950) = -0.21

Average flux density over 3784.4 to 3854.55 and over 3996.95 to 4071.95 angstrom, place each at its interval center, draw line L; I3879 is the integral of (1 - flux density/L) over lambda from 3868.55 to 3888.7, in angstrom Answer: 3.2 angstrom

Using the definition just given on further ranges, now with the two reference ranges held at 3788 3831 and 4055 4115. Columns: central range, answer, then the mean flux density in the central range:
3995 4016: -3.4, 419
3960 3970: 4.6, 177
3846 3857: 1.0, 227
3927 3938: 5.2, 161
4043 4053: -0.8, 424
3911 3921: -0.7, 315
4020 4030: -1.8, 442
